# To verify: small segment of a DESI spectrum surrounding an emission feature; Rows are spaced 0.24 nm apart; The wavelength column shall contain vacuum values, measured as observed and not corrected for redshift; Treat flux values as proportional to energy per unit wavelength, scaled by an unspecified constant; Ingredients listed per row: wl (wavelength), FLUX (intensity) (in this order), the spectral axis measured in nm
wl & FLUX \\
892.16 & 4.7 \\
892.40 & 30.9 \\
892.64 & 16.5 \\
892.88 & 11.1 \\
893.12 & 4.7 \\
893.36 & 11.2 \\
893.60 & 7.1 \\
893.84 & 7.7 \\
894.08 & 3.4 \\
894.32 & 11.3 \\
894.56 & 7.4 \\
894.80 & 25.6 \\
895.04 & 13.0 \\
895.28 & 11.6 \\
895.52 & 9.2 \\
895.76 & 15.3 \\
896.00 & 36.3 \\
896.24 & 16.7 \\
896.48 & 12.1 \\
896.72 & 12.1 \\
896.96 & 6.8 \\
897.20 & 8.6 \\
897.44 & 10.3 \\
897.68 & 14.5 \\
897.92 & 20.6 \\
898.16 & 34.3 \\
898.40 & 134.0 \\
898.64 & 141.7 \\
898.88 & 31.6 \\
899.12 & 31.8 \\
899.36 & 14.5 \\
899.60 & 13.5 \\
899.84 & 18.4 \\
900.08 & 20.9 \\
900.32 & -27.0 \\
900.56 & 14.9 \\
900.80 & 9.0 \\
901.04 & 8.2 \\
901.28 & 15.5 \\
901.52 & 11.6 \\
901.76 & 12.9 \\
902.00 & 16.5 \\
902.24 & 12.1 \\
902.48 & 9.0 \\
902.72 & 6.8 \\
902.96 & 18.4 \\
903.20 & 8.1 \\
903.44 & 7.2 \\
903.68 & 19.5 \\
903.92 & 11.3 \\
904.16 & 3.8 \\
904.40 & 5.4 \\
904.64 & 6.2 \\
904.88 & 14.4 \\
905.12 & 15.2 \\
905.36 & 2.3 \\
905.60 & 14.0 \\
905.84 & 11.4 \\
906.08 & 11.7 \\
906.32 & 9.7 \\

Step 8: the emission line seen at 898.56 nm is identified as [O III] 5007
